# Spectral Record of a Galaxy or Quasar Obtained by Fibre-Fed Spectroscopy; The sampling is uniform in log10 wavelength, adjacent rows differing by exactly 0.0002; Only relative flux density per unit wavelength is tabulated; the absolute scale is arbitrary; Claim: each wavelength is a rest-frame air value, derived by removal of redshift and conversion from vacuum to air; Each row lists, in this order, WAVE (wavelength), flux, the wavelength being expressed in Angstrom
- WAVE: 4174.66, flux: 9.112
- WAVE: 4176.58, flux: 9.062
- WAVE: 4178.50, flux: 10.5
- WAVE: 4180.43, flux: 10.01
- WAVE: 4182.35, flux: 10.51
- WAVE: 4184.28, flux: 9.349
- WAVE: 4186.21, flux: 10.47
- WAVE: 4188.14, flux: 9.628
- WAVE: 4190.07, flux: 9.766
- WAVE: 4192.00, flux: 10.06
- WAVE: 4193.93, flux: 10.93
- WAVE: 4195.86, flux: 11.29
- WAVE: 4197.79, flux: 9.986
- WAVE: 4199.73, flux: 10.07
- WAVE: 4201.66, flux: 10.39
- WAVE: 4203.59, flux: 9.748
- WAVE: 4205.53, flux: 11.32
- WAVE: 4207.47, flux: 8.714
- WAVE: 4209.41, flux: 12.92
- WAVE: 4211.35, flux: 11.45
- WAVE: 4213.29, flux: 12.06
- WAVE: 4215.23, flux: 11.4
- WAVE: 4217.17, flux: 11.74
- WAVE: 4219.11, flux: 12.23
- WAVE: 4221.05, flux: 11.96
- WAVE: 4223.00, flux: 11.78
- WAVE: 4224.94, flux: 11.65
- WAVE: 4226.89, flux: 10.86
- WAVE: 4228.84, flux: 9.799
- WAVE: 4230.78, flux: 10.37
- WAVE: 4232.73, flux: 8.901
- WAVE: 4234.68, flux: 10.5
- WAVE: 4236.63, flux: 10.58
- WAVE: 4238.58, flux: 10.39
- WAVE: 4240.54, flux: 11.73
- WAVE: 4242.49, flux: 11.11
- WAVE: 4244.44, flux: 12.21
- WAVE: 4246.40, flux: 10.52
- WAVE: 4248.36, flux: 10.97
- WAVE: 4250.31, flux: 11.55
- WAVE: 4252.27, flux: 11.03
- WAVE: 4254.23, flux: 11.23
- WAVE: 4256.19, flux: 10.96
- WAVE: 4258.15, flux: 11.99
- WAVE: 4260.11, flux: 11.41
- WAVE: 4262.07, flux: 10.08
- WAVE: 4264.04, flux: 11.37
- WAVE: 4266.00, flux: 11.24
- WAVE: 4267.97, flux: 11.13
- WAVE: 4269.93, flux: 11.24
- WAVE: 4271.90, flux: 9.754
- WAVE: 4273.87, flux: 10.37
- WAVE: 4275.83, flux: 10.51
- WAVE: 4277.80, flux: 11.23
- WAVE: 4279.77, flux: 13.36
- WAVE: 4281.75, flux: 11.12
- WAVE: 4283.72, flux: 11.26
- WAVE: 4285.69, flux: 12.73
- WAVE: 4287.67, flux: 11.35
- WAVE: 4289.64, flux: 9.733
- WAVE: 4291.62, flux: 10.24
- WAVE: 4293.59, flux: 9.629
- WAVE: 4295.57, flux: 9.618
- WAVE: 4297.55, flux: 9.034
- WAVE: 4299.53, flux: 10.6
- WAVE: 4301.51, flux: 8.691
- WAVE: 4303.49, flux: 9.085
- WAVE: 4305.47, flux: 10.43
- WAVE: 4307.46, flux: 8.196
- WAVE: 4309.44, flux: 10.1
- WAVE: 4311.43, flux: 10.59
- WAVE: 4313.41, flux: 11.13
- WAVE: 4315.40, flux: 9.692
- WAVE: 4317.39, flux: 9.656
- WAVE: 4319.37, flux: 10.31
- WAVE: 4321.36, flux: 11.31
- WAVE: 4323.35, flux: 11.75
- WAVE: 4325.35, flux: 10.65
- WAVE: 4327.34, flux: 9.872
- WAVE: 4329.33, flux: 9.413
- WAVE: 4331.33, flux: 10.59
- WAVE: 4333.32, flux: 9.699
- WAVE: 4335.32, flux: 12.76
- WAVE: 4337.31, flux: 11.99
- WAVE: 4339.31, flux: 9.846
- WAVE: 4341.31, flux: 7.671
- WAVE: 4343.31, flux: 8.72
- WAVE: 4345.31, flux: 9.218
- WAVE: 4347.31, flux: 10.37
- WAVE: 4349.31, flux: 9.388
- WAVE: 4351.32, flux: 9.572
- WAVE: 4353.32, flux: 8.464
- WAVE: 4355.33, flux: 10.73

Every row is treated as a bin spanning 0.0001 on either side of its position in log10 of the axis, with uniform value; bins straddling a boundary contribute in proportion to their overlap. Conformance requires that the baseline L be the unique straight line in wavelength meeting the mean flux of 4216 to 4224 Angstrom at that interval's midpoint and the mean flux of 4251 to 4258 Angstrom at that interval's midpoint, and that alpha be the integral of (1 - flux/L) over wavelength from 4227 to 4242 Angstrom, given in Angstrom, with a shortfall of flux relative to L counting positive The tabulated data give 1.6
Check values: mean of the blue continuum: 11.9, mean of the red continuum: 11.2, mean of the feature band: 10.4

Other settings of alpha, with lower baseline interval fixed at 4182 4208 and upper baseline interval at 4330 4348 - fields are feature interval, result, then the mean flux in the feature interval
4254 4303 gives -3.2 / 10.8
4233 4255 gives -1.9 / 11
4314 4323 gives -0.3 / 10.4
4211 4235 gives -2.3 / 11.1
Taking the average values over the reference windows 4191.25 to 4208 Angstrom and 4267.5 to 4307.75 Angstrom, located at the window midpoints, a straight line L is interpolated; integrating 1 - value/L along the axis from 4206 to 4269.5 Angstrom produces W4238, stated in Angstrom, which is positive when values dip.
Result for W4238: -4.5 Angstrom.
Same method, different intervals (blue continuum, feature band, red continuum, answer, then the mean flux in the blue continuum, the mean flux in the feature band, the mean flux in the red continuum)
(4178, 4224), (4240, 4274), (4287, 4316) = -2.8 Angstrom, 10.8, 11.1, 9.86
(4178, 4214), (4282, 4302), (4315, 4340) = 0.4 Angstrom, 10.5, 10.4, 10.6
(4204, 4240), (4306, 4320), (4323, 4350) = 0.5 Angstrom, 11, 9.96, 10.1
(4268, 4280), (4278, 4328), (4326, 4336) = 1.2 Angstrom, 10.9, 10.4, 10.4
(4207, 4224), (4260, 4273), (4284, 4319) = -0.2 Angstrom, 11.7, 10.8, 10.1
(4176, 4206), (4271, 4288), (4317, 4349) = -1.8 Angstrom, 10.2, 11.3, 10.2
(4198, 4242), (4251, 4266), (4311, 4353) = -0.7 Angstrom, 10.9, 11.2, 10.2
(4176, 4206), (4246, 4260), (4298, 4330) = -1.5 Angstrom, 10.2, 11.2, 10.1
